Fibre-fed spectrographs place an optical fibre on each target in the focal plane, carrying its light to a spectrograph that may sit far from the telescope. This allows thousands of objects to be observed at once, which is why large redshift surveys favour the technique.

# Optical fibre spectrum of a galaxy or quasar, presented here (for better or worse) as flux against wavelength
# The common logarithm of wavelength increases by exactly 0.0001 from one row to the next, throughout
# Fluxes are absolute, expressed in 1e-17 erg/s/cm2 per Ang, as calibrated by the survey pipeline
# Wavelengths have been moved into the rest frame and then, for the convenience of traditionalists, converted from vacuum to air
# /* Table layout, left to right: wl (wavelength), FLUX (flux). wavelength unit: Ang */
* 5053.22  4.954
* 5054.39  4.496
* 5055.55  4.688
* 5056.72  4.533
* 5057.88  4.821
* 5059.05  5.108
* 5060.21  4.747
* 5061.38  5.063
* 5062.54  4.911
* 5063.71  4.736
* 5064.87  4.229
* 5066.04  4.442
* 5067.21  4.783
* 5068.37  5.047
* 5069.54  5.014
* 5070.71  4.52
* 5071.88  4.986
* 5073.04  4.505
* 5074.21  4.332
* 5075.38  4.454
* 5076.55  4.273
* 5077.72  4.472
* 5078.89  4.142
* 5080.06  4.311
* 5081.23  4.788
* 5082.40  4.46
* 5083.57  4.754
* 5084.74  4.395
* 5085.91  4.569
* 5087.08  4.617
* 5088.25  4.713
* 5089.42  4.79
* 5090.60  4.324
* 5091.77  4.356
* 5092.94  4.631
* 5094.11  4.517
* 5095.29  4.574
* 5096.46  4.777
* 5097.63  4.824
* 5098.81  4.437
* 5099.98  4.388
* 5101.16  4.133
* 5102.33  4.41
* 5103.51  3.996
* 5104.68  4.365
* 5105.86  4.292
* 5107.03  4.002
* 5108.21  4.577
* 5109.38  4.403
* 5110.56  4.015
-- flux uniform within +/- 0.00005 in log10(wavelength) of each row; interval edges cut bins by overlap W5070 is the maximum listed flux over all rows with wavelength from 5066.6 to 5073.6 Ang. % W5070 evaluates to 5.047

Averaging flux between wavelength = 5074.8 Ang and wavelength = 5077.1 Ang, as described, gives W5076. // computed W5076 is 4.36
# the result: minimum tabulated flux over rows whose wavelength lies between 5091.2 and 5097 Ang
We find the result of 4.356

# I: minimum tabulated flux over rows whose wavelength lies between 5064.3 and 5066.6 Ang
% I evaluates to 4.229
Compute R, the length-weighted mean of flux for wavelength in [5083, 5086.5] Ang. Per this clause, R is 4.58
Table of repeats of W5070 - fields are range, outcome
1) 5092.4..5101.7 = 4.824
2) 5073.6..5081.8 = 4.788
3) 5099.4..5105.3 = 4.41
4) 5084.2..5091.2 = 4.79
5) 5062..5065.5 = 4.911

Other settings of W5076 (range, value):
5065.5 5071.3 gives 4.76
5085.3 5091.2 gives 4.6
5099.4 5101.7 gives 4.25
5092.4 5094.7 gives 4.57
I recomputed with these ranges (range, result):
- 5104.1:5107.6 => 4.002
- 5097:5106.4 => 3.996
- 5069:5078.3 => 4.273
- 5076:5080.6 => 4.142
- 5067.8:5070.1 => 5.014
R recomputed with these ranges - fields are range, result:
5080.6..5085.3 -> 4.6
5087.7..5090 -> 4.76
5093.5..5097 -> 4.62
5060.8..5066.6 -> 4.68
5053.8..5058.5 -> 4.63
